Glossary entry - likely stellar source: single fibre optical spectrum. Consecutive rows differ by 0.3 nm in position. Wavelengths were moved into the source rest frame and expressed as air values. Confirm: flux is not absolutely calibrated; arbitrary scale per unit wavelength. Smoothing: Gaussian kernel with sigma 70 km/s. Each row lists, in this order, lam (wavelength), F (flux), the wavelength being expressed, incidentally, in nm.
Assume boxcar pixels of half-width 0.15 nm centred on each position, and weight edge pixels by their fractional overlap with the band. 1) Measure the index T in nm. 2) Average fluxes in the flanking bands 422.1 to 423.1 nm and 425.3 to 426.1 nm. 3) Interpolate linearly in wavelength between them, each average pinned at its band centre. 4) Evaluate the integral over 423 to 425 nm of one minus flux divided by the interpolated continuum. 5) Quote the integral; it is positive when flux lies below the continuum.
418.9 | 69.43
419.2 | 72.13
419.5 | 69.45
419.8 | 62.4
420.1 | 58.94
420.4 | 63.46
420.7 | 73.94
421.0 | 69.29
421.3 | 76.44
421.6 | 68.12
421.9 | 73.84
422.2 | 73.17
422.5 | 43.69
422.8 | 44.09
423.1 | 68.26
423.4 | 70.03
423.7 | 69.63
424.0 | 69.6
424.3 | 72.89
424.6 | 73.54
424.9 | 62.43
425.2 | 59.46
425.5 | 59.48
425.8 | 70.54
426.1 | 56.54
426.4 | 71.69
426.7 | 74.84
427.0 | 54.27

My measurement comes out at -0.381 nm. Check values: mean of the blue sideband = 54.9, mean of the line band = 69.7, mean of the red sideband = 63.1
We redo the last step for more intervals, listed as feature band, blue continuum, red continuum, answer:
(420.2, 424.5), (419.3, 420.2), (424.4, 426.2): -0.18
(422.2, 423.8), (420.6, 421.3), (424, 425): 0.25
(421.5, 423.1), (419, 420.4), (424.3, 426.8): 0.12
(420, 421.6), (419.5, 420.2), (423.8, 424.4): -0.10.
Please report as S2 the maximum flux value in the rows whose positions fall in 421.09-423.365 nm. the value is 76.44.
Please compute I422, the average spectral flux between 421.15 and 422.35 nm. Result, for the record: 72.9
